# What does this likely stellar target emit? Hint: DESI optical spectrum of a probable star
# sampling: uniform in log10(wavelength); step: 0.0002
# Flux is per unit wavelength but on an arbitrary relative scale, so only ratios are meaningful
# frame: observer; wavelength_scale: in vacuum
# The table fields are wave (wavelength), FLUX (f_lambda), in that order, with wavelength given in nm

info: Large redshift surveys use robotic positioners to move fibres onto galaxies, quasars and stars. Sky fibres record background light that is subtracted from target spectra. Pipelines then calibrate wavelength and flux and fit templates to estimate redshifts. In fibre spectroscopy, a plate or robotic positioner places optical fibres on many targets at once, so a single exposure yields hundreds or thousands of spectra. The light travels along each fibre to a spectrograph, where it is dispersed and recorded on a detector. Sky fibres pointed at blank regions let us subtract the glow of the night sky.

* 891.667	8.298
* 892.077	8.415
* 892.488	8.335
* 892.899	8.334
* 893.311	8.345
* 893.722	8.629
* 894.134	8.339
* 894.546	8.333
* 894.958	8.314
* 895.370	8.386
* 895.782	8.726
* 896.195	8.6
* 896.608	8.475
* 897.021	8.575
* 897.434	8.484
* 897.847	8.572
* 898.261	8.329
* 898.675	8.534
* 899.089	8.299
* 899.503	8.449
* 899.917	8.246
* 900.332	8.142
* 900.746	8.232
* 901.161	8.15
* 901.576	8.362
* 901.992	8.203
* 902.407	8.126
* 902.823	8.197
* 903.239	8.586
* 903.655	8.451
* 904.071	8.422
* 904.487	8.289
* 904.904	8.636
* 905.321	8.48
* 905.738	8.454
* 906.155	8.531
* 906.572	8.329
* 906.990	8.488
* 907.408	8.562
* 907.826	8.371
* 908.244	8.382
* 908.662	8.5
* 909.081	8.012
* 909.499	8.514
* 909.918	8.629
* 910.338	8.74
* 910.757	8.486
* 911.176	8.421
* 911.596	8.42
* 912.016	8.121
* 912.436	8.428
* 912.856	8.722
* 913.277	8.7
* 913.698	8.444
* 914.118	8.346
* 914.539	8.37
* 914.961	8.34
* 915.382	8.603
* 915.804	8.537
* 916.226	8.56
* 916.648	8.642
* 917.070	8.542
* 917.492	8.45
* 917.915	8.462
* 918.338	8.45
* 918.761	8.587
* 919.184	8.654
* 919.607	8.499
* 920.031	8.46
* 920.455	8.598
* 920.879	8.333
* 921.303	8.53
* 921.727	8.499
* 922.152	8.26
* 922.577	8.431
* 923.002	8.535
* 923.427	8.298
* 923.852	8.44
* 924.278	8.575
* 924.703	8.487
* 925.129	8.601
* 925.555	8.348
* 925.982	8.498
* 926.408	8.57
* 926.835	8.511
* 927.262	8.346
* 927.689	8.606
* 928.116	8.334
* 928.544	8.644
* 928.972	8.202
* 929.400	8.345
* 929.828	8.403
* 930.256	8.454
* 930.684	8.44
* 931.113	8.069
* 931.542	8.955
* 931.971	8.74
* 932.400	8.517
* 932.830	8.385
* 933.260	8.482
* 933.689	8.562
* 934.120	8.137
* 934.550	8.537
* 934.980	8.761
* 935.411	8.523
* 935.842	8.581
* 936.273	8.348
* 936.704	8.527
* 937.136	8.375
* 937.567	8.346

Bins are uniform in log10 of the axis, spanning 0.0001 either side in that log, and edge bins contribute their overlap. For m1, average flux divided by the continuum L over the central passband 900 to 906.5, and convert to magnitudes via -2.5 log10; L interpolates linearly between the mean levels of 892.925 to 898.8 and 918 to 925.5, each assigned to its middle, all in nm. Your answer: 0.02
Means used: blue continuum 8.47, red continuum 8.48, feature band 8.35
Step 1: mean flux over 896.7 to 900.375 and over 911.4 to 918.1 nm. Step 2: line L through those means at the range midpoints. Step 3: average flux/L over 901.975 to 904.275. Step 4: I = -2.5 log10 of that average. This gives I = 0.01 mag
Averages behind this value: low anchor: 8.42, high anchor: 8.48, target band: 8.34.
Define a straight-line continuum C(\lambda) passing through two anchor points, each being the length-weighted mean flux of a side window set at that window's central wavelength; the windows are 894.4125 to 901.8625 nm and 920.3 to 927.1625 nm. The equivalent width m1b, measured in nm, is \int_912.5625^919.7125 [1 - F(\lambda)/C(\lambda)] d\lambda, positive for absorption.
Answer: -0.06 nm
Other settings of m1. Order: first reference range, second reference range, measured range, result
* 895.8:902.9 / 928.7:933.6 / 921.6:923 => 0.00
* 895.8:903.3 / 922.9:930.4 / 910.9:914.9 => 0.00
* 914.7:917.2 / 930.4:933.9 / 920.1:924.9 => 0.01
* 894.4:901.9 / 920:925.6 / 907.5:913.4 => 0.00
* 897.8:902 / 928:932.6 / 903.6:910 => -0.01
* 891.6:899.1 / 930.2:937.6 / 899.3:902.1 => 0.03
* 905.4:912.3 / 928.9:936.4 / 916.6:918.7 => -0.01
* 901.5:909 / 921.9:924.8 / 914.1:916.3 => -0.01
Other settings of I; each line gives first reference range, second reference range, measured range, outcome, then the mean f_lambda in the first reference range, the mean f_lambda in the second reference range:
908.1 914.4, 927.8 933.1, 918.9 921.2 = -0.01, 8.46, 8.46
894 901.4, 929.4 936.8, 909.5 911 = -0.02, 8.4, 8.49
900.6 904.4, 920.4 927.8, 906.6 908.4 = -0.01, 8.3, 8.47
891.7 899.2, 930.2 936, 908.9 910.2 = 0.01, 8.44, 8.51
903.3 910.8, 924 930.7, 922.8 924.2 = 0.00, 8.46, 8.46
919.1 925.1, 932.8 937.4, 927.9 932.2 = 0.00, 8.47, 8.48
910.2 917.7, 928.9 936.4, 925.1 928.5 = 0.00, 8.49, 8.48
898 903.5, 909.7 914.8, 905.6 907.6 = -0.01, 8.3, 8.48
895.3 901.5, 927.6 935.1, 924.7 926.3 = 0.00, 8.41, 8.47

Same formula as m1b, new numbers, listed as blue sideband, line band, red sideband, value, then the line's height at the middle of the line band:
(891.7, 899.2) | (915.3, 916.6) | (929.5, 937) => -0.02 nm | 8.47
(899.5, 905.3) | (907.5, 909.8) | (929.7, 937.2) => -0.01 nm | 8.36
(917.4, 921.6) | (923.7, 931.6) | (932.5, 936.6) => 0.03 nm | 8.49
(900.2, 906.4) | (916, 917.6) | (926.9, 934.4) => -0.03 nm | 8.4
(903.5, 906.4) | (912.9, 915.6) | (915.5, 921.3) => 0.01 nm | 8.51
